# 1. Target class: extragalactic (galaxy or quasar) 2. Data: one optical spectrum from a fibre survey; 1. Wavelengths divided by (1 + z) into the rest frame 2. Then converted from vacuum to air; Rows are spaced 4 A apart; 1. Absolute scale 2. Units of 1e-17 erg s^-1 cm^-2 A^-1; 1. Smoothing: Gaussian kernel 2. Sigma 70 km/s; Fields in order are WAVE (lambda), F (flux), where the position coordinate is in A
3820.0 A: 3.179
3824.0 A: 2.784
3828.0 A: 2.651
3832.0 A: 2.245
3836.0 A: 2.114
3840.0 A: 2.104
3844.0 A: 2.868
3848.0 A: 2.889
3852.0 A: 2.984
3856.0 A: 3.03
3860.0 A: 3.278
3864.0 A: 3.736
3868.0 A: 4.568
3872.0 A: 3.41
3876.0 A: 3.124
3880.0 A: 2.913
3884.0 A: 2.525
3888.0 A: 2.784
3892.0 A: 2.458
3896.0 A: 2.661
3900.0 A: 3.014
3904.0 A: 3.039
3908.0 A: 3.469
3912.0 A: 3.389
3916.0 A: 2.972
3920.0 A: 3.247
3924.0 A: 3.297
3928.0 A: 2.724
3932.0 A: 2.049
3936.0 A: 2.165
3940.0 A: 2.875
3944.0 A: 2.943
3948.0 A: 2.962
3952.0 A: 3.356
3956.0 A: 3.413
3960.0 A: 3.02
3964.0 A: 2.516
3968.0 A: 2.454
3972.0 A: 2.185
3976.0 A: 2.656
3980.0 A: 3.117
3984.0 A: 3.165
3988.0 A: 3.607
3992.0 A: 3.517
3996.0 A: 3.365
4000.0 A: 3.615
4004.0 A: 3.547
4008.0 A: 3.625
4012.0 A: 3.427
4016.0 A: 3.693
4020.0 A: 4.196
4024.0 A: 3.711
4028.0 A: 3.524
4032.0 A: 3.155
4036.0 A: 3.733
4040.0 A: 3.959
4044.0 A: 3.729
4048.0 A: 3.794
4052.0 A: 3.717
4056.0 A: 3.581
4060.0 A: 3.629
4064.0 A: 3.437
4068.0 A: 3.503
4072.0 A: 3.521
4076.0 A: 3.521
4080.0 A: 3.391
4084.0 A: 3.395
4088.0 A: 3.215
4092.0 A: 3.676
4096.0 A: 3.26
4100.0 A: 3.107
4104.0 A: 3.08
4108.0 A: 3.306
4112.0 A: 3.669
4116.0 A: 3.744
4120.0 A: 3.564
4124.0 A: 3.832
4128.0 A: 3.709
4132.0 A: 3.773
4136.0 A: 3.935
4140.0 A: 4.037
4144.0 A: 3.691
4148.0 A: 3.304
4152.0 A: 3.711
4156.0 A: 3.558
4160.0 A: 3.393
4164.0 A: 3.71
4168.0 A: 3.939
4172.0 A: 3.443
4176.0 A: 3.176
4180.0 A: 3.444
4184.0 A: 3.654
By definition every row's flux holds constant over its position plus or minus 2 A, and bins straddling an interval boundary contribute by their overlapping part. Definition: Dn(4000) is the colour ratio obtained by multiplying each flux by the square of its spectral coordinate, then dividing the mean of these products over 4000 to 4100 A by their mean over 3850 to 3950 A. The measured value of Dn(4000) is 1.27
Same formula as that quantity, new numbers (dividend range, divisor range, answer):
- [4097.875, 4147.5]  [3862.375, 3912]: 1.29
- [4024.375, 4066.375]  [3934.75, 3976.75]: 1.36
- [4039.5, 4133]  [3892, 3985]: 1.32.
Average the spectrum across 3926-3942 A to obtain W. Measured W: 2.45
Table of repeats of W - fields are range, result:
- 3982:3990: 3.39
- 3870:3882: 3.15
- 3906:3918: 3.28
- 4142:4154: 3.57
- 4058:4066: 3.53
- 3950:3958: 3.38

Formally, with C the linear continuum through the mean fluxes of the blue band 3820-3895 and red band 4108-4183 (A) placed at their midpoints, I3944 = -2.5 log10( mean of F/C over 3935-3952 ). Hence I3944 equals 0.11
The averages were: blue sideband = 2.92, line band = 2.84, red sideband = 3.64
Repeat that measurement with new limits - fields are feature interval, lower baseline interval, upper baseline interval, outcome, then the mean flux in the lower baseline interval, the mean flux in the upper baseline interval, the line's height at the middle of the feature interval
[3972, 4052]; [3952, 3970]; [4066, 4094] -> -0.12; 2.91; 3.46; 3.14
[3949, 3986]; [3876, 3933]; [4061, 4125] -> 0.08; 2.92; 3.45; 3.1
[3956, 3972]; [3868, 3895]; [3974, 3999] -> 0.18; 2.99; 3.25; 3.2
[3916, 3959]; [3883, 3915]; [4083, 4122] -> 0.04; 2.93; 3.4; 3.02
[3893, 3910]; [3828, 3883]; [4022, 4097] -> 0.04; 3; 3.55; 3.12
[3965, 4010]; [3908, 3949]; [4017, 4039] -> 0.07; 2.89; 3.68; 3.36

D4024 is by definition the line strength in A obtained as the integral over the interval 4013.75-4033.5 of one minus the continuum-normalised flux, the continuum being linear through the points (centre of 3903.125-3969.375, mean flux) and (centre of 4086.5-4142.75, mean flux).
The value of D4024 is -2.6 A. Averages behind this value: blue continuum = 2.94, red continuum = 3.57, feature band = 3.67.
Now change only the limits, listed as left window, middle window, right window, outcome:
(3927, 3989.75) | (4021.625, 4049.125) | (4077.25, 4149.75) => -4.2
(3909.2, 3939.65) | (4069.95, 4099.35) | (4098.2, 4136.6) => 0.2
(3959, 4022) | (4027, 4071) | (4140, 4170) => -3.1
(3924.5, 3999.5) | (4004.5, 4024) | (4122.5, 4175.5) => -3.7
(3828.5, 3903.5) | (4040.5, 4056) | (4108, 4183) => -1.6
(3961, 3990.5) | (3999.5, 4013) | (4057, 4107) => -2.5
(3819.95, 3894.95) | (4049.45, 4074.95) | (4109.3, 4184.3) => -1.0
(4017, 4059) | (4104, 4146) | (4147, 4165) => -1.3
